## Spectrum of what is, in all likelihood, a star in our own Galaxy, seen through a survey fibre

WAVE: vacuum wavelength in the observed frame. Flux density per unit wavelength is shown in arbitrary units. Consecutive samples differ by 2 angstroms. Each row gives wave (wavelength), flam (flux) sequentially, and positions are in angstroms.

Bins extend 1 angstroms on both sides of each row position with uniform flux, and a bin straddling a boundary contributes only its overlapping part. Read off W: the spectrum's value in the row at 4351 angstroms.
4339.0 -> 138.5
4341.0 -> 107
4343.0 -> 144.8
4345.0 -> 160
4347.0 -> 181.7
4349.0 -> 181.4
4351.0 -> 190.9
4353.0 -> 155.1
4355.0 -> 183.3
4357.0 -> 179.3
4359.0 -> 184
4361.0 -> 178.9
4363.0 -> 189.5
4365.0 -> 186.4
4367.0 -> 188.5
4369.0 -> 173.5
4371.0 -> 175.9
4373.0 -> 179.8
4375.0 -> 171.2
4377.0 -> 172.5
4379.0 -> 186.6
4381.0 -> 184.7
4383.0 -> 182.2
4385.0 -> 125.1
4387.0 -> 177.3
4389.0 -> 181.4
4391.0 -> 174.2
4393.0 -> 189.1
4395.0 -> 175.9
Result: 190.9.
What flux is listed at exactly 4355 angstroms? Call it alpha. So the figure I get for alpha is 183.3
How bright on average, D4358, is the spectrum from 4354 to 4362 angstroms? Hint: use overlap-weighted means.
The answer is 181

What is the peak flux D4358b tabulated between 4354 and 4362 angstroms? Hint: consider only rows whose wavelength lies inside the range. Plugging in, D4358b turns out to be 184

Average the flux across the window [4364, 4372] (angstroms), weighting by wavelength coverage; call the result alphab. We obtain 181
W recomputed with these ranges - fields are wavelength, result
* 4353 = 155.1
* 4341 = 107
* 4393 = 189.1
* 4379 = 186.6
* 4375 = 171.2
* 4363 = 189.5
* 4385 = 125.1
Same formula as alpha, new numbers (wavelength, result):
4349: 181.4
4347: 181.7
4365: 186.4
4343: 144.8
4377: 172.5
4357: 179.3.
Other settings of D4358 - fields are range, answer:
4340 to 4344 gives 126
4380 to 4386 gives 164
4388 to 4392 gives 178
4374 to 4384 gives 179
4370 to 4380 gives 177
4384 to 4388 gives 151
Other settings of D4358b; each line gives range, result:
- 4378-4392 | 186.6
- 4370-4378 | 179.8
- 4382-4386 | 182.2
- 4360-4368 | 189.5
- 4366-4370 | 188.5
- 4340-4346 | 160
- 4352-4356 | 183.3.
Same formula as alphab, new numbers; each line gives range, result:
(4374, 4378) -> 172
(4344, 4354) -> 174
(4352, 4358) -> 173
